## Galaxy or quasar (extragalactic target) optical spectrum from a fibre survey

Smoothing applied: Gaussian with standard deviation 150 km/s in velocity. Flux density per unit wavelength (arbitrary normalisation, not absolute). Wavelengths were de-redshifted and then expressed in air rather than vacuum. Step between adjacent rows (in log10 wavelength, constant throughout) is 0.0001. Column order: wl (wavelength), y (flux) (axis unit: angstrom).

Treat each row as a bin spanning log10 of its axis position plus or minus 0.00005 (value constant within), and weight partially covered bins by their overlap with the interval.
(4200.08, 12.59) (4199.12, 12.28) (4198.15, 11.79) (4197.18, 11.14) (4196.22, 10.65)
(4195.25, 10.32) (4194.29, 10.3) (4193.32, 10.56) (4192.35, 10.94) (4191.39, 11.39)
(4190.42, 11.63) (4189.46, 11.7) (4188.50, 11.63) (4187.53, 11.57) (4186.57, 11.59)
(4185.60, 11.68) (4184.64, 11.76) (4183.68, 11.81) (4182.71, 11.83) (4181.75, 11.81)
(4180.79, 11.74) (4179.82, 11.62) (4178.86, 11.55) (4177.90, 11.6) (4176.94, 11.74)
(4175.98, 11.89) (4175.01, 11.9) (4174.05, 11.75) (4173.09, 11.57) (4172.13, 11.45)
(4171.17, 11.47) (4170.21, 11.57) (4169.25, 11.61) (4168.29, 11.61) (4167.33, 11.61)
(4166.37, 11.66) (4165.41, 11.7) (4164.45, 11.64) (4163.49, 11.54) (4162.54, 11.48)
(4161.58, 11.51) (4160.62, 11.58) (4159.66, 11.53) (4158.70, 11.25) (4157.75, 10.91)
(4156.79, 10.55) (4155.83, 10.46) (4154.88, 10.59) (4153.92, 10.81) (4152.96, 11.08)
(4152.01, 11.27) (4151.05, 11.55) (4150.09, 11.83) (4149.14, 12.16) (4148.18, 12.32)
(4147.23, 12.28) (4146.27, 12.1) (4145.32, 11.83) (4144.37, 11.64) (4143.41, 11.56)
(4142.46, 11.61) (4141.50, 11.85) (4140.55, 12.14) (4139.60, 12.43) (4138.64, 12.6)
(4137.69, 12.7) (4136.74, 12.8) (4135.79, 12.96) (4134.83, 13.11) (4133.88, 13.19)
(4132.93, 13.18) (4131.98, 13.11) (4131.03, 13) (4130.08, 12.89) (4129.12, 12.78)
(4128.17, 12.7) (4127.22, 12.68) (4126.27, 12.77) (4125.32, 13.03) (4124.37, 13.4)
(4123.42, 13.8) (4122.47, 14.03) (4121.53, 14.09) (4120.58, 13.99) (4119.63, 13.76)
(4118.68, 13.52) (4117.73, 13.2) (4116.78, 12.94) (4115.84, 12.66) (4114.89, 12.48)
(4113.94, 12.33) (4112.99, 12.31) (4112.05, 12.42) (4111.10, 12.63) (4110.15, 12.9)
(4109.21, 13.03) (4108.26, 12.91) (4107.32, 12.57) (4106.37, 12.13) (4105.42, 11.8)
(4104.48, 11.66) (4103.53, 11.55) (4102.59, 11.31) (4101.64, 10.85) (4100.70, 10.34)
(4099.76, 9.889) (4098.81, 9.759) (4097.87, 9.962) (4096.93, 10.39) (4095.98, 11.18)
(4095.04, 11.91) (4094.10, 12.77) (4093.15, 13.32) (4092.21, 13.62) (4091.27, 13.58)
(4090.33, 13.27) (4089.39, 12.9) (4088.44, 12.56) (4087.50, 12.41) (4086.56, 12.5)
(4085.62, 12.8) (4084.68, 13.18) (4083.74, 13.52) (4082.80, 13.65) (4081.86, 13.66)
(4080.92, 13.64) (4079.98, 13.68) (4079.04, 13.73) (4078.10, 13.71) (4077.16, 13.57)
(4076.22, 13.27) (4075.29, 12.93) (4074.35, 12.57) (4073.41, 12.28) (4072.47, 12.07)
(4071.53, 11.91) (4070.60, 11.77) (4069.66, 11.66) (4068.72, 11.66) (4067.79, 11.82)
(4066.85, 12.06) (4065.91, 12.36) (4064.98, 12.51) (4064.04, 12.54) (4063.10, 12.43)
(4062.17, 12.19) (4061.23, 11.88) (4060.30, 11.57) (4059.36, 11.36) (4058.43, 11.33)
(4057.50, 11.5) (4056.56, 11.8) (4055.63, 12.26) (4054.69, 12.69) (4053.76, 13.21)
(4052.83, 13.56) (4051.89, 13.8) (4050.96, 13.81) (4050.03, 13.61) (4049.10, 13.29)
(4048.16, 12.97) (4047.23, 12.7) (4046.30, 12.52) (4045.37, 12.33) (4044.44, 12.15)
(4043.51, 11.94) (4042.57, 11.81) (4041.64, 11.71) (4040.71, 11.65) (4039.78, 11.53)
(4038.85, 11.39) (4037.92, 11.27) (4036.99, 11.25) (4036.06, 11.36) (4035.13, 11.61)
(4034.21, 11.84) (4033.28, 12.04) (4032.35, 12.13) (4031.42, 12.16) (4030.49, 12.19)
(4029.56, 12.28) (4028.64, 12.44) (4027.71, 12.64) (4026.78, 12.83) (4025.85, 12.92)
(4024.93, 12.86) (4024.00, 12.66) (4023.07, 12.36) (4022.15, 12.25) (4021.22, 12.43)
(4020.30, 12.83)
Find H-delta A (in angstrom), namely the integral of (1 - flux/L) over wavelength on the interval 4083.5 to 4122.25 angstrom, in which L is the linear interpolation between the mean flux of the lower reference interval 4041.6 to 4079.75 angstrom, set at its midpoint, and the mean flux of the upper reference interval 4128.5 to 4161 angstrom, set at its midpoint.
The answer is -0.4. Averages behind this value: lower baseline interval 12.5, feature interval 12.4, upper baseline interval 12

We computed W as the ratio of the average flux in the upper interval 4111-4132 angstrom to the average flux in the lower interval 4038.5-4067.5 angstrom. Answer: 1.06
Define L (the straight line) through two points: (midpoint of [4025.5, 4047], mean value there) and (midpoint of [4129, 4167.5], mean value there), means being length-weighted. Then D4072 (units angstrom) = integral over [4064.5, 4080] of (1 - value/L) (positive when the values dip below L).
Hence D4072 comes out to -0.7 angstrom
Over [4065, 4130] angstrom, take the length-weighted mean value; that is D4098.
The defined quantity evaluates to 12.6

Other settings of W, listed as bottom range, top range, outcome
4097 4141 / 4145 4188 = 0.92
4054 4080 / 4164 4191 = 0.95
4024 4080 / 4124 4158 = 0.99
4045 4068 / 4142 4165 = 0.92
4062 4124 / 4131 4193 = 0.94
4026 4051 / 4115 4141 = 1.07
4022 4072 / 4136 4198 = 0.95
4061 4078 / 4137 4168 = 0.94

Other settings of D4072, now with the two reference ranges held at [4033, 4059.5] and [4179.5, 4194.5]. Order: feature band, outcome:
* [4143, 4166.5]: 0.38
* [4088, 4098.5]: -0.25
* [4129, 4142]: -1.11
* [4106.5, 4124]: -1.78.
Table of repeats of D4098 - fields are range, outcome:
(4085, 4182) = 12.1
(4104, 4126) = 12.9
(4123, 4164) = 12.1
